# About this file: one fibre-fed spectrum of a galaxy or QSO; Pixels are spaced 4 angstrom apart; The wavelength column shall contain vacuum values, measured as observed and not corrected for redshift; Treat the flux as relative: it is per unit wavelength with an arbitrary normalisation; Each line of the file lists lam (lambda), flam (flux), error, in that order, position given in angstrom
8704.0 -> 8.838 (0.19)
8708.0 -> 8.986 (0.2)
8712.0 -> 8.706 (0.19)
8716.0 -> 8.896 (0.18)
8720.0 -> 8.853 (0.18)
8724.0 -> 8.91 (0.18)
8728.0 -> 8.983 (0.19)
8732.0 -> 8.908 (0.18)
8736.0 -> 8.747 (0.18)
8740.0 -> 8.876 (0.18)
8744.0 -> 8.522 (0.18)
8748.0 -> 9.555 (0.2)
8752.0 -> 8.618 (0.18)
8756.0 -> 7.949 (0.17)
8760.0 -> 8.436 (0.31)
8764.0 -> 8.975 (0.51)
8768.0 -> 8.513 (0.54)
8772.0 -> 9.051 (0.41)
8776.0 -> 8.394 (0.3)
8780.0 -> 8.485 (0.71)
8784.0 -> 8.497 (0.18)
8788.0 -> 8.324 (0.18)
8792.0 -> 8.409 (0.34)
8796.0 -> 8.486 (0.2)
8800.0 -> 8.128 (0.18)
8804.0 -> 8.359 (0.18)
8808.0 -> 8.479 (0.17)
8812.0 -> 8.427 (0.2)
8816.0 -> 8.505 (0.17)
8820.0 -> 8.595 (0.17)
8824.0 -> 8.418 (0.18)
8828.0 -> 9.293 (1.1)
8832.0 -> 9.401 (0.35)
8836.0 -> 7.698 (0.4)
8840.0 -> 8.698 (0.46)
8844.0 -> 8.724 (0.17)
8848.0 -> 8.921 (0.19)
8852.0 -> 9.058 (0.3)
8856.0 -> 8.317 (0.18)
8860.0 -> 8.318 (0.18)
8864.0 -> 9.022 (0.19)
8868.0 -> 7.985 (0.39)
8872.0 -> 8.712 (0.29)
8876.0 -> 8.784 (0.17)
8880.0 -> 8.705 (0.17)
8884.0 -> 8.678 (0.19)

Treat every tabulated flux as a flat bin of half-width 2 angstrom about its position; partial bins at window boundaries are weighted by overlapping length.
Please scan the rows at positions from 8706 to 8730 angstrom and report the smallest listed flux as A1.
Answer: 8.706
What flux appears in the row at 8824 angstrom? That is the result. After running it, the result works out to 8.418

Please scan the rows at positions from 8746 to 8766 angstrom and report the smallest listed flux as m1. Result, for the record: 7.949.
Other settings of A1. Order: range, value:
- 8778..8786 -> 8.485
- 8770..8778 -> 8.394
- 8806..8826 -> 8.418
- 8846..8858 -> 8.317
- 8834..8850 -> 7.698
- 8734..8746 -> 8.522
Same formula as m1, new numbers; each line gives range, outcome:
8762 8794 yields 8.324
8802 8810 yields 8.359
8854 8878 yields 7.985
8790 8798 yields 8.409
